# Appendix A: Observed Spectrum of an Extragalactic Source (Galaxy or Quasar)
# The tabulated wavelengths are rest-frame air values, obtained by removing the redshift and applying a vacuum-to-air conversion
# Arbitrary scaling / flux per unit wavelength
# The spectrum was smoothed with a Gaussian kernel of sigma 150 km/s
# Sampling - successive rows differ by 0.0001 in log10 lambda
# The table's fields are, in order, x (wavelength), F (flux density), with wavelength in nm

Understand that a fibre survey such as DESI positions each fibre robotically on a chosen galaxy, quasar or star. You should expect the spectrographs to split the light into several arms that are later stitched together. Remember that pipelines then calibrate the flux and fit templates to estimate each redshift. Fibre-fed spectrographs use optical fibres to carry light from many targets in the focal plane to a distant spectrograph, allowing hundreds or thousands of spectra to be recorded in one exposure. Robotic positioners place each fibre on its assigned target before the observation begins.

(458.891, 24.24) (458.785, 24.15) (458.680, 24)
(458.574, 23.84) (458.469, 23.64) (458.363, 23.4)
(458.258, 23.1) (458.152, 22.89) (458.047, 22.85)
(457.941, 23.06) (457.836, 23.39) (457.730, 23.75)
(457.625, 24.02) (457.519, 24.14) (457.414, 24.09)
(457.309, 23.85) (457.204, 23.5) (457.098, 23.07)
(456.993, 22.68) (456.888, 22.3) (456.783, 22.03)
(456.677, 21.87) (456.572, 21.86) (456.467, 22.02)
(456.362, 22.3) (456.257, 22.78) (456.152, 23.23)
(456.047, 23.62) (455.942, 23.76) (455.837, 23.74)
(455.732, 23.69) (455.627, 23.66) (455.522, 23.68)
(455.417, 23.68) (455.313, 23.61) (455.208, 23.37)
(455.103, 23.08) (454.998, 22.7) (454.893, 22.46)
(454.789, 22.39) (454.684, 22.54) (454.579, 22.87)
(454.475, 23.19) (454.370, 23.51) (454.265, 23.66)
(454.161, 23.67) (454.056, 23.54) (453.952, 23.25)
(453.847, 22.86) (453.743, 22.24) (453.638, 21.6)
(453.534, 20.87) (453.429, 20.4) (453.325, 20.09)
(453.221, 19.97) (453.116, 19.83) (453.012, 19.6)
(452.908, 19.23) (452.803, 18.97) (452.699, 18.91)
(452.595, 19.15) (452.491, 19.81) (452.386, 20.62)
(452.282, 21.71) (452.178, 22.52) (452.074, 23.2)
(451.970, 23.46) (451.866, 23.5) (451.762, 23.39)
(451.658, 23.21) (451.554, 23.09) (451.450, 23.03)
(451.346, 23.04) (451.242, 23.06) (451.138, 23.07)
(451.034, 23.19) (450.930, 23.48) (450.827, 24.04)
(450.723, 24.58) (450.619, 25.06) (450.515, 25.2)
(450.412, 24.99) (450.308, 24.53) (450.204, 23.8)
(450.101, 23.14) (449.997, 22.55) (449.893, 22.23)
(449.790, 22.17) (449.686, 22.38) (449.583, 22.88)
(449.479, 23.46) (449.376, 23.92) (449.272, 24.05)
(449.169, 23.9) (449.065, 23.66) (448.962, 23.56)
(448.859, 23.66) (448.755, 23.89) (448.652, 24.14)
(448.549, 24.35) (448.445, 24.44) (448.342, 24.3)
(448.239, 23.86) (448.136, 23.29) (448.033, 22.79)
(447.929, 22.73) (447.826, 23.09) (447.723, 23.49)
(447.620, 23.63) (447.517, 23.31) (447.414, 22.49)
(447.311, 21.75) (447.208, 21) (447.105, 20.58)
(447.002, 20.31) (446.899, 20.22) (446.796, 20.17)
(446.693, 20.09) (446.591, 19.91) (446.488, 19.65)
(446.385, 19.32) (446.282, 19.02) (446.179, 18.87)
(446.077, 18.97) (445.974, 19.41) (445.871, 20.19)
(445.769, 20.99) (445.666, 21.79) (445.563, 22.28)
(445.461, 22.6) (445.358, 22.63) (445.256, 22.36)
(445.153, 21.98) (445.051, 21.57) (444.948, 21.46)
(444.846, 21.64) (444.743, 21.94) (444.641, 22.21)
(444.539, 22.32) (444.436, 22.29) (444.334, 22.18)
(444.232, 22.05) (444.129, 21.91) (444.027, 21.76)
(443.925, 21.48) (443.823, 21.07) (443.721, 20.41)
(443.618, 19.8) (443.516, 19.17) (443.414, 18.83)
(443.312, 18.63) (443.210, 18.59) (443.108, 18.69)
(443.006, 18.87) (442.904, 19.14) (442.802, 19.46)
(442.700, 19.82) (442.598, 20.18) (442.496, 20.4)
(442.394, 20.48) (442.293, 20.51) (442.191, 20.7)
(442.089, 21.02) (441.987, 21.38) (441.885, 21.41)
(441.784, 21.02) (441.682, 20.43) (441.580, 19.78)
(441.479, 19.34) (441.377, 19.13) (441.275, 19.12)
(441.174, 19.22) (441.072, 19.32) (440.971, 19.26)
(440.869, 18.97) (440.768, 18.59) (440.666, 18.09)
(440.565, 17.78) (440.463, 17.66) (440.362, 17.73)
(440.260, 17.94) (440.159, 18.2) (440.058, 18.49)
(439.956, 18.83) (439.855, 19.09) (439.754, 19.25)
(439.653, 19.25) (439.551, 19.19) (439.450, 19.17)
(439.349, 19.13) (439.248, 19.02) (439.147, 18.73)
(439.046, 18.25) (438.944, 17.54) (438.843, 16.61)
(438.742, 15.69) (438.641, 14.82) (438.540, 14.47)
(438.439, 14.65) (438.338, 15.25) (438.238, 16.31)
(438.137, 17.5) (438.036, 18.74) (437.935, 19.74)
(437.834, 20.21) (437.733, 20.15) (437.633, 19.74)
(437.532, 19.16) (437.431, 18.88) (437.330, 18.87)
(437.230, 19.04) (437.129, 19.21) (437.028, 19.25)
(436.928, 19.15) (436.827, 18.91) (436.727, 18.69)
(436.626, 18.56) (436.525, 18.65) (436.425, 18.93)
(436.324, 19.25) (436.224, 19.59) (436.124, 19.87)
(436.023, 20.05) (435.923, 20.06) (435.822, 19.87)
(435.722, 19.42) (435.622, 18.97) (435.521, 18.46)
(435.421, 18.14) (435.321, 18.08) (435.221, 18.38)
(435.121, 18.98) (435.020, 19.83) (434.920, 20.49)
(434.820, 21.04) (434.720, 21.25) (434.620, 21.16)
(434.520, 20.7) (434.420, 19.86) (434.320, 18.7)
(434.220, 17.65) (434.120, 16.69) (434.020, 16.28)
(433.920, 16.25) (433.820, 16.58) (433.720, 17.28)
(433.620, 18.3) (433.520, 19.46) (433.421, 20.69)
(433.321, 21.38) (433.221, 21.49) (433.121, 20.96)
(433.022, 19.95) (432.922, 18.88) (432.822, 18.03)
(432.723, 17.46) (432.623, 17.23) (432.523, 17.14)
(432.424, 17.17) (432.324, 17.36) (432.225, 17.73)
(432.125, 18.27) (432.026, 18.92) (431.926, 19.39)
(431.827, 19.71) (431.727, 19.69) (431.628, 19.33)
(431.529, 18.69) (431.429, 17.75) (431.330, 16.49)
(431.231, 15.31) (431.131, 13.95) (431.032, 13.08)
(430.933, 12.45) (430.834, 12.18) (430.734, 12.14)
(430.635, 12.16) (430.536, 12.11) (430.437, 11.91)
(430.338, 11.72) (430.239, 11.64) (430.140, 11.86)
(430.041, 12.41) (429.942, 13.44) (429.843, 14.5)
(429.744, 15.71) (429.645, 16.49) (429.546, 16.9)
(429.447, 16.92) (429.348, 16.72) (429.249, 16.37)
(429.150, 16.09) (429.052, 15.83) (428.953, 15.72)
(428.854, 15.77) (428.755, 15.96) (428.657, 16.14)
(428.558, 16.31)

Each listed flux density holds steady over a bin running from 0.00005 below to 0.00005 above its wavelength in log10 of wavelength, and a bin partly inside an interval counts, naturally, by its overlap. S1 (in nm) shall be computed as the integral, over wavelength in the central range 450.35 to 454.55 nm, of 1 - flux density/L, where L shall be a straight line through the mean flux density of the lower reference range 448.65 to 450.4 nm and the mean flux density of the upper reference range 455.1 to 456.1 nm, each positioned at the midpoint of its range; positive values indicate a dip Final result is 0.22 nm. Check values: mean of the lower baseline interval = 23.4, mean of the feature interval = 22.3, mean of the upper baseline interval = 23.6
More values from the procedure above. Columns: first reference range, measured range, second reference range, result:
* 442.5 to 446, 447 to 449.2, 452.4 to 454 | -0.26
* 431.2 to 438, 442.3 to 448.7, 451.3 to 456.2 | -0.12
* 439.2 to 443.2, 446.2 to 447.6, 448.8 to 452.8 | 0.06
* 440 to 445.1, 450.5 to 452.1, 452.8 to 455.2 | -0.16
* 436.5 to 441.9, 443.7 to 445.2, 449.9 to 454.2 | -0.13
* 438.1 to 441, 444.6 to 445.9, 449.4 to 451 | -0.06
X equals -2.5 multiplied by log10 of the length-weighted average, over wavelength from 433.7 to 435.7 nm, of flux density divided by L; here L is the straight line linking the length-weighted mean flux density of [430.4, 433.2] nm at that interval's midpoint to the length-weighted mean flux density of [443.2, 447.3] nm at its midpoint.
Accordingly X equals -0.07 mag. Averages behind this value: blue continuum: 16.7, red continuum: 20.8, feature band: 18.8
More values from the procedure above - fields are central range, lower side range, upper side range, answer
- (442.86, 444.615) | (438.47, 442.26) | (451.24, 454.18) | -0.05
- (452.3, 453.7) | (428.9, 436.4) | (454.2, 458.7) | 0.12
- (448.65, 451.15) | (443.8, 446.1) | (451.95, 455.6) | -0.09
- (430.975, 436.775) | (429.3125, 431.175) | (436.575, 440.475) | -0.19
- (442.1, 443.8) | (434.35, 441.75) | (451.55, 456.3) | 0.01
